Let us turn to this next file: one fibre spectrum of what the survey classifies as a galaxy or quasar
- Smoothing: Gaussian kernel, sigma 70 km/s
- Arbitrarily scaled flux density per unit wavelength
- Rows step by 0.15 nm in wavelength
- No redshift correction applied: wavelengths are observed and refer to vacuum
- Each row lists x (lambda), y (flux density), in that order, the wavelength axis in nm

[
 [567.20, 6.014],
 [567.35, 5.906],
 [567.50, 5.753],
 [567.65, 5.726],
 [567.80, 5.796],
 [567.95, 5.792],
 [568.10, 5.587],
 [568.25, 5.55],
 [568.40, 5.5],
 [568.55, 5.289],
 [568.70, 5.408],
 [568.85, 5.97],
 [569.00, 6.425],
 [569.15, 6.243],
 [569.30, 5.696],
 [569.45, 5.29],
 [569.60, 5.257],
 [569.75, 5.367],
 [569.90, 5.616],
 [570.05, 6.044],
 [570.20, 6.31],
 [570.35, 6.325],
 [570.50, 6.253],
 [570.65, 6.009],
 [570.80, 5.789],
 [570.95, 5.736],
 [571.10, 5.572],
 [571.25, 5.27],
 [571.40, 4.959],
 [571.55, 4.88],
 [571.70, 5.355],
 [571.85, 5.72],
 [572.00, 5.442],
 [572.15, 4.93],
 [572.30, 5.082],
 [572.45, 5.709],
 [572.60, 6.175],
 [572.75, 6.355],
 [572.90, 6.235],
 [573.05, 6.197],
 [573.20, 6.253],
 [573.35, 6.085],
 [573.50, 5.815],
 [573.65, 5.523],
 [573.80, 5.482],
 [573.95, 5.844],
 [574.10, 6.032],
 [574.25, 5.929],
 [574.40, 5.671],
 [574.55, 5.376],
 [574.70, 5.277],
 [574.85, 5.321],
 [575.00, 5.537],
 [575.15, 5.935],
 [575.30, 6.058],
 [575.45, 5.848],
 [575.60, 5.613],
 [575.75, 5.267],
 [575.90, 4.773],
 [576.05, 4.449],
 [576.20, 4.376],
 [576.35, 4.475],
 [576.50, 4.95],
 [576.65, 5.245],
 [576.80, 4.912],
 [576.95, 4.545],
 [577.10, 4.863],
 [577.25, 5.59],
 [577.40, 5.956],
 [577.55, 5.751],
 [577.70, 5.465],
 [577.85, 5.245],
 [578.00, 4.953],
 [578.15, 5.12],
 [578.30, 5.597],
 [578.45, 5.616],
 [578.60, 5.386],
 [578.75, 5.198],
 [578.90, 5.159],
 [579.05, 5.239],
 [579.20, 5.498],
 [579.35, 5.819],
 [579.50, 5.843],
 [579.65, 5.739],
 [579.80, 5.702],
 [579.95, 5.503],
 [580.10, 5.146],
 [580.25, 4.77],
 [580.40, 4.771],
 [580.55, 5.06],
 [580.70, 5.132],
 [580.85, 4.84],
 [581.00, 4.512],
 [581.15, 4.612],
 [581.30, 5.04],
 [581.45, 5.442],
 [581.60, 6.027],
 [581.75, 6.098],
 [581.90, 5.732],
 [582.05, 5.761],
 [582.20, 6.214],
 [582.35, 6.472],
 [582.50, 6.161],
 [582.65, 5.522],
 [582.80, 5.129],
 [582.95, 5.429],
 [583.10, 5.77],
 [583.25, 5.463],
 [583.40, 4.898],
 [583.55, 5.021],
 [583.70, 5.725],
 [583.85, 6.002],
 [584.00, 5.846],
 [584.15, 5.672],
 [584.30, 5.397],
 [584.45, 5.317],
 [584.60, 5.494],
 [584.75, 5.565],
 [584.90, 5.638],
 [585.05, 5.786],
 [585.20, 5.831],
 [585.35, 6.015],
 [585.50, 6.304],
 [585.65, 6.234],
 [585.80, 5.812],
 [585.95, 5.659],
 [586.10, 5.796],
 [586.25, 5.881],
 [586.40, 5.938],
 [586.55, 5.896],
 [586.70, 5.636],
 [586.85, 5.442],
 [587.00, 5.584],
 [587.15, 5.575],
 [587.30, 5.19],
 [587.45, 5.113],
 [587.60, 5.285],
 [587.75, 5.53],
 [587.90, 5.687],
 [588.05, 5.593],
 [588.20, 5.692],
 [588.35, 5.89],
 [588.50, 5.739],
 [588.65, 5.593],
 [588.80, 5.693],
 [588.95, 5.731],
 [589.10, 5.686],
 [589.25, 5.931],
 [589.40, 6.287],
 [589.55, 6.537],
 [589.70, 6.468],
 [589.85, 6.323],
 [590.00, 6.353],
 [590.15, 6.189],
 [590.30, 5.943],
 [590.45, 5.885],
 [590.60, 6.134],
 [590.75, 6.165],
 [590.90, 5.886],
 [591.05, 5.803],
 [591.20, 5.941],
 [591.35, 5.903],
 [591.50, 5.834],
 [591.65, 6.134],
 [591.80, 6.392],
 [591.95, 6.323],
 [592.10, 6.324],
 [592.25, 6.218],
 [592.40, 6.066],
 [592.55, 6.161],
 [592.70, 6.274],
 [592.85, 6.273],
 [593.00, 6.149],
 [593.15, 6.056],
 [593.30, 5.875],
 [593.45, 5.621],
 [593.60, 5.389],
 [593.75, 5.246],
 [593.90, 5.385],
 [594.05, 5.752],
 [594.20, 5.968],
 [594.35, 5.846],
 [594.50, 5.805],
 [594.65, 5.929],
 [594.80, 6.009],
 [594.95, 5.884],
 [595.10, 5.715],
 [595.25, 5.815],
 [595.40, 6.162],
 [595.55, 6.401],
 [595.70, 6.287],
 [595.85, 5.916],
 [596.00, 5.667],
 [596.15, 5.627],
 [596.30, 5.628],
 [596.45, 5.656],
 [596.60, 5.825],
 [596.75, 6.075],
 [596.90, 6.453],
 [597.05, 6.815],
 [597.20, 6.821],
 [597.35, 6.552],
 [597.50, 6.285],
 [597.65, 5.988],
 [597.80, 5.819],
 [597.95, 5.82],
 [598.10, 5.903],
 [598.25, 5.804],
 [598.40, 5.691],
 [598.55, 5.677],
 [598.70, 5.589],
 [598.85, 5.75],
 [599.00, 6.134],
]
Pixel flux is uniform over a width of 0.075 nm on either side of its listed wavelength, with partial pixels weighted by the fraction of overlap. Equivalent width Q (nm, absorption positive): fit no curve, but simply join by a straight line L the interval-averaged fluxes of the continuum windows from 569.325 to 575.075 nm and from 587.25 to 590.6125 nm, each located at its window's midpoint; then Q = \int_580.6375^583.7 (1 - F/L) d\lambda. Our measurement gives 0.16 nm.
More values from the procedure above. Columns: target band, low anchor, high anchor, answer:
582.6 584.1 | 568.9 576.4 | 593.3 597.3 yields 0.07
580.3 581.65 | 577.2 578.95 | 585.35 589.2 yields 0.12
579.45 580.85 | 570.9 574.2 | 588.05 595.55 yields 0.13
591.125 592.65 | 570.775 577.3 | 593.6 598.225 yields -0.07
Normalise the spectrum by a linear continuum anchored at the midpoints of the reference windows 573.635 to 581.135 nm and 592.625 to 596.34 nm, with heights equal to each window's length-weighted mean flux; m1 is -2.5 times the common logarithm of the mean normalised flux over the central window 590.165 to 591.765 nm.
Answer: -0.04 mag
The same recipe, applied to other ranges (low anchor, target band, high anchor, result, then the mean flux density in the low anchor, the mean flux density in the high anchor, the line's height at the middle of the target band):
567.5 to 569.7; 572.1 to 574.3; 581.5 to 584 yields -0.030 mag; 5.68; 5.72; 5.69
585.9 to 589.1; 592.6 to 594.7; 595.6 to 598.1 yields 0.017 mag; 5.63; 6.08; 5.92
